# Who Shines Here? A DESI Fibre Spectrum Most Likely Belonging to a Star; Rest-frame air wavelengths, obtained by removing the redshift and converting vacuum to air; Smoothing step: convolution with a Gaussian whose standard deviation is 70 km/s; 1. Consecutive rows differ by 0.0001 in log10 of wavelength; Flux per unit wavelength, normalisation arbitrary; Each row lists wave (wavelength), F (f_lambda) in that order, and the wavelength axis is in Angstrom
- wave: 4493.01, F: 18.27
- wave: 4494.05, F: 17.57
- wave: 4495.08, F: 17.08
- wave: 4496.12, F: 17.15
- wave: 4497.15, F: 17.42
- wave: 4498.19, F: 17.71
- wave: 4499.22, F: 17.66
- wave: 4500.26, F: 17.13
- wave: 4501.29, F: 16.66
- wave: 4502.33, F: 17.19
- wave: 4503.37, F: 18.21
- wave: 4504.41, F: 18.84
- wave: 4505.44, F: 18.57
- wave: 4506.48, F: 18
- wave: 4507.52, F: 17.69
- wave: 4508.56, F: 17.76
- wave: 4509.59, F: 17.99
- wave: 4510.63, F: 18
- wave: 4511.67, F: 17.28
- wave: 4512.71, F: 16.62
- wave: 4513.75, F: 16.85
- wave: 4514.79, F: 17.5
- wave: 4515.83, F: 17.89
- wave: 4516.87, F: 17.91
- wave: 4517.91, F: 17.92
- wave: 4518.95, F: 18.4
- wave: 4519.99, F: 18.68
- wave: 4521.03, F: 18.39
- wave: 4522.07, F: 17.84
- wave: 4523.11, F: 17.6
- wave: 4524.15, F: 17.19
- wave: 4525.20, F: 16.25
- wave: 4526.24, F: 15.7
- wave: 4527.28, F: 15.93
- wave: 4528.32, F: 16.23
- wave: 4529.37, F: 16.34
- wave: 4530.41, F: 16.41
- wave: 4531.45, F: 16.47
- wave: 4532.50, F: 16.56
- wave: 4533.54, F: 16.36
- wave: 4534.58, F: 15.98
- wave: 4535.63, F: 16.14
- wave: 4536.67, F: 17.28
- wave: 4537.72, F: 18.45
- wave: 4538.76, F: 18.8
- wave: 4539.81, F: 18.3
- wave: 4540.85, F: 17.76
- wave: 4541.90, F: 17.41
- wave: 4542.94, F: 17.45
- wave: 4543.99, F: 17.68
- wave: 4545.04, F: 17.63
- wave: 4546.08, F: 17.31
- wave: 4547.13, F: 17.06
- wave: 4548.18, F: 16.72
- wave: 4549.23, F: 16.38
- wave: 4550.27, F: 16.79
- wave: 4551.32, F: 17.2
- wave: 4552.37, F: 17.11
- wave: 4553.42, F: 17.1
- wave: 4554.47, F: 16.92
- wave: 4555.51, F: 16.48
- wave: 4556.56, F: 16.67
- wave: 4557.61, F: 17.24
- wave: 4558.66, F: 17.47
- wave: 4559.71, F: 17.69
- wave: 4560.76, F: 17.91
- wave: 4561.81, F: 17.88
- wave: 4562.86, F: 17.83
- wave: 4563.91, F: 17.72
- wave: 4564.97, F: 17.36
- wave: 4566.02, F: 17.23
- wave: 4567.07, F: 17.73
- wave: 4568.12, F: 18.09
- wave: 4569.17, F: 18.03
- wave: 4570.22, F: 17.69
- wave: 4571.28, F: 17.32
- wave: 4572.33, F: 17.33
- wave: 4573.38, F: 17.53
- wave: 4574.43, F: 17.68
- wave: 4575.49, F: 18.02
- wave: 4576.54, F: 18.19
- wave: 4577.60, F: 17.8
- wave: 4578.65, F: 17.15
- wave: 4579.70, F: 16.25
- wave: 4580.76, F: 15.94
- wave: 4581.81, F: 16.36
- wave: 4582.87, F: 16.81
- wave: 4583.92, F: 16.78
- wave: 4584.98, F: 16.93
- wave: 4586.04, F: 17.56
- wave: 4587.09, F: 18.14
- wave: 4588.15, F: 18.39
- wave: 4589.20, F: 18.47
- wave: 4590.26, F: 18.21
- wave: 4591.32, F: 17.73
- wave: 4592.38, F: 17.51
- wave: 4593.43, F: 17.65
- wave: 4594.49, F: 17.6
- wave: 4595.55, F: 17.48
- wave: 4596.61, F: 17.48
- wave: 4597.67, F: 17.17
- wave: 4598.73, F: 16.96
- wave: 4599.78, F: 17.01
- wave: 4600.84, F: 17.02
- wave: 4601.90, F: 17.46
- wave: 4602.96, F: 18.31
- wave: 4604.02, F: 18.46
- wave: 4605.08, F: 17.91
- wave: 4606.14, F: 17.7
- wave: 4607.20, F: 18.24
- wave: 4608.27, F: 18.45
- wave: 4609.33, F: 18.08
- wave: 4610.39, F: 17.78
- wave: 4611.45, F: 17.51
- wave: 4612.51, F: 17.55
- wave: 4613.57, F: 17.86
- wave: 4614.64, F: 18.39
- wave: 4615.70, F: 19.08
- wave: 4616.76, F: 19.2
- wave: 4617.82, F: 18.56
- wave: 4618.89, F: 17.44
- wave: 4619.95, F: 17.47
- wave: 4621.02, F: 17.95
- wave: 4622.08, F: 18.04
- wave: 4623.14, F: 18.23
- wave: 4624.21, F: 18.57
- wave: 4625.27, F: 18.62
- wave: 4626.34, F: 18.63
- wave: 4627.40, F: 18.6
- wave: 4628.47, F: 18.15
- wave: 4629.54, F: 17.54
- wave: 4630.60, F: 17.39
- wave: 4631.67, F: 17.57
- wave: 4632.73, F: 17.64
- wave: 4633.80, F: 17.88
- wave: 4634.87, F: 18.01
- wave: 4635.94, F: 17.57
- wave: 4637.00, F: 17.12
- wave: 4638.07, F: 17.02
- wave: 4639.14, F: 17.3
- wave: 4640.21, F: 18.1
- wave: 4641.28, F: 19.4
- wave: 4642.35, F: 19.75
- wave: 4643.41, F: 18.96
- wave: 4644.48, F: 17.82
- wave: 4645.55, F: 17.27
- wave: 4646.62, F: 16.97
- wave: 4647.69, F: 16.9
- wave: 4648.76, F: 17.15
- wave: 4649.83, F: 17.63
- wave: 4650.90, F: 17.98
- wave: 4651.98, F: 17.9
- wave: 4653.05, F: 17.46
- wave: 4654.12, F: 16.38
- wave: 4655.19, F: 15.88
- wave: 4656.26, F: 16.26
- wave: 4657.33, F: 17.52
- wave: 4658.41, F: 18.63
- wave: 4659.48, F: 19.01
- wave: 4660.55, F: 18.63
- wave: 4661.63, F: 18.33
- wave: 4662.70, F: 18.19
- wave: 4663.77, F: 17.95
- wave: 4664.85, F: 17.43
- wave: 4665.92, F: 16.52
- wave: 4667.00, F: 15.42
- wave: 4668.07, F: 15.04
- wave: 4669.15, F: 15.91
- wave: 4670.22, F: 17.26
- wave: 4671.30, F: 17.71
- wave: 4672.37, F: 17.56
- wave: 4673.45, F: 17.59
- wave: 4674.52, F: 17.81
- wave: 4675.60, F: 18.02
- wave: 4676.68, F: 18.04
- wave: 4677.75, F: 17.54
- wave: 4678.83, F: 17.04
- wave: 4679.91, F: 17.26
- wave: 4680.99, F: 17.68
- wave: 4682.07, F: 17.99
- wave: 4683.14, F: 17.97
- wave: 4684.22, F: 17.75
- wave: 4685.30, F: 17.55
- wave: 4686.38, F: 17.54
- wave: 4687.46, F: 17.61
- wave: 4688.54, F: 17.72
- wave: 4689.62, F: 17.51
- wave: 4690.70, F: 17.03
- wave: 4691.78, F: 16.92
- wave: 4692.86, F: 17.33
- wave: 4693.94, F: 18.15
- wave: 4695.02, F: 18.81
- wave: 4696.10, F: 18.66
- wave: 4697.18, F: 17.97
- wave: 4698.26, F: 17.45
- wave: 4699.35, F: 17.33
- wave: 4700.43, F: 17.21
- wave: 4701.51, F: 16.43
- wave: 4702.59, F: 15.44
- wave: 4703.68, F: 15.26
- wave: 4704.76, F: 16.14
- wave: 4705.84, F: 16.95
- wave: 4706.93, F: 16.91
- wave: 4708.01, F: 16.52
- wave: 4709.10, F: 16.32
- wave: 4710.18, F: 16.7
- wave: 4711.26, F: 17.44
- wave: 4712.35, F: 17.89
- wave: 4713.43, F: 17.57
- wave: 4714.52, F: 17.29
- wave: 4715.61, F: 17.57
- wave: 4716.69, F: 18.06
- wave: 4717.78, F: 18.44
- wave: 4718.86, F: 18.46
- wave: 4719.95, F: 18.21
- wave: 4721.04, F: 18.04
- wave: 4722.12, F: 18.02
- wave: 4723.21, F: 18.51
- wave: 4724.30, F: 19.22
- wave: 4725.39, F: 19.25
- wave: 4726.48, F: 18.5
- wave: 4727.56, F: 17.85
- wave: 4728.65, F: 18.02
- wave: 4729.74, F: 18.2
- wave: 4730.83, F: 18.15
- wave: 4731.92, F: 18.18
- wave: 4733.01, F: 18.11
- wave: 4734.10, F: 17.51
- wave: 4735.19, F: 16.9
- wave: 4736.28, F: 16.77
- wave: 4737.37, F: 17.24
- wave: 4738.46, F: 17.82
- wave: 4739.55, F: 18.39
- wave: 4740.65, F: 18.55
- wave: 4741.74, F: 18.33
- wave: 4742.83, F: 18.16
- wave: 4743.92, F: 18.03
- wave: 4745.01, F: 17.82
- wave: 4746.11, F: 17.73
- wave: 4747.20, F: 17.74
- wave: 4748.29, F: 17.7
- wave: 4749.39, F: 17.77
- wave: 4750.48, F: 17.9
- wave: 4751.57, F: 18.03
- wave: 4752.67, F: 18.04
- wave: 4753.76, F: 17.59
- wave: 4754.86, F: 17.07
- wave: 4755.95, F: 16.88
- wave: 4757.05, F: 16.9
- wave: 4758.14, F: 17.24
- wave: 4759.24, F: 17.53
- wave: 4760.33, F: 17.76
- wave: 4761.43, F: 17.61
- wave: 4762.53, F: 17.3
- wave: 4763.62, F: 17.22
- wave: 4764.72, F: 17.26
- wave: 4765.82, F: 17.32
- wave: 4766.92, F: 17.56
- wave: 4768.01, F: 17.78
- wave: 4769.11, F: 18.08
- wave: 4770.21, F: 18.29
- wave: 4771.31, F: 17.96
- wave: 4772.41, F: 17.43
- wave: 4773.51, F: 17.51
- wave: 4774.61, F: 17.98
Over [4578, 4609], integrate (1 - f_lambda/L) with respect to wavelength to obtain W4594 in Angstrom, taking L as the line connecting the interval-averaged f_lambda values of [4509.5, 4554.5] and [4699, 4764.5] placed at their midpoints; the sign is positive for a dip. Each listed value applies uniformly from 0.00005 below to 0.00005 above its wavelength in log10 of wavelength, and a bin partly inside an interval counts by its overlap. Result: -0.29 Angstrom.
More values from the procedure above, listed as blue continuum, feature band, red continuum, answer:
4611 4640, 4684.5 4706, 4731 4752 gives 0.7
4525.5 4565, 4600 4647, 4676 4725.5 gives -1.9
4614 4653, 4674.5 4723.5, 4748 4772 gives 0.8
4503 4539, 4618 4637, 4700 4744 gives -0.5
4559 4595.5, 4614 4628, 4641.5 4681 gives -0.7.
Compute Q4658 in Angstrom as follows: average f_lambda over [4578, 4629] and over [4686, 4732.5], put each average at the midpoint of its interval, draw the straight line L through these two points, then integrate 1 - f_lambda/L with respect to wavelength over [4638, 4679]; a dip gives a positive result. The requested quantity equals 0.36 Angstrom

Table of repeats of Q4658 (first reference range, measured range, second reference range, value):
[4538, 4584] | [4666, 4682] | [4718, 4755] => 0.6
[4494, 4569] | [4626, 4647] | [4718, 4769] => -0.4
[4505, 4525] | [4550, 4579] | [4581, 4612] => 0.3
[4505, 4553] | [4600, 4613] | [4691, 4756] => -0.3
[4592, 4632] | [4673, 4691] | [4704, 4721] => -0.1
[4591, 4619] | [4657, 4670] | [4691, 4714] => 0.0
